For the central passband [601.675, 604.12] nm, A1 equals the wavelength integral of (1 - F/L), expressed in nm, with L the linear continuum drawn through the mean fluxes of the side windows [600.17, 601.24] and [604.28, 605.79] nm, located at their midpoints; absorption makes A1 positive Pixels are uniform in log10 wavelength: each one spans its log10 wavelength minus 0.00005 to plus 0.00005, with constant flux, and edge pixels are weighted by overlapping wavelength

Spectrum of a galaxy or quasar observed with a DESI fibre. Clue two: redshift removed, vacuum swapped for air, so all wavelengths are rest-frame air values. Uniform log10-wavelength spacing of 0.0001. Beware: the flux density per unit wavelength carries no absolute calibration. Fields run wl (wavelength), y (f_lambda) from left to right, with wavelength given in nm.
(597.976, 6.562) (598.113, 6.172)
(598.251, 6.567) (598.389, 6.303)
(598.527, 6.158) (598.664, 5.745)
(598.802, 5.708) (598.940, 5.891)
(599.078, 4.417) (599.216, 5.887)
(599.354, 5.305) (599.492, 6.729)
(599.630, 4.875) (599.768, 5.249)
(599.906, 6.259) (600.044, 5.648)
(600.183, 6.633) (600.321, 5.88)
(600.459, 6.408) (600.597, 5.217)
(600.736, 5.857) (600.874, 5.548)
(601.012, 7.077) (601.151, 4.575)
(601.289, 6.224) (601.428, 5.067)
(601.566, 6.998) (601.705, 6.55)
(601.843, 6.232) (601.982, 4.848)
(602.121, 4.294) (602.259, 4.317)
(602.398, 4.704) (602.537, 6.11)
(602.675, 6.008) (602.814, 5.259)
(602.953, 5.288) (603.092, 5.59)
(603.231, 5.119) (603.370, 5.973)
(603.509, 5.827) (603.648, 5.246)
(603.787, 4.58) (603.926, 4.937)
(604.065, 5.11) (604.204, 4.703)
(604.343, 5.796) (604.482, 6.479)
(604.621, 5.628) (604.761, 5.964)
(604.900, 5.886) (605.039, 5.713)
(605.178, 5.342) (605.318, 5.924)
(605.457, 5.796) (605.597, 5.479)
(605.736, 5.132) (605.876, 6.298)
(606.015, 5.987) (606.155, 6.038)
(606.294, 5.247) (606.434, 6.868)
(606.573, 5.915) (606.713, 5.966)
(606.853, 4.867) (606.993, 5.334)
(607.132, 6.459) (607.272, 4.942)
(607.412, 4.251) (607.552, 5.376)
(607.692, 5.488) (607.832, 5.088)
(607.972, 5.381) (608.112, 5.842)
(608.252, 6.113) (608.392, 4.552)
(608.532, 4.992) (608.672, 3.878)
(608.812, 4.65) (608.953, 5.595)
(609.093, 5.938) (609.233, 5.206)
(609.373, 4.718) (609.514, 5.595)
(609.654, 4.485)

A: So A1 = 0.21 nm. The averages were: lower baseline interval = 5.87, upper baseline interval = 5.75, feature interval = 5.31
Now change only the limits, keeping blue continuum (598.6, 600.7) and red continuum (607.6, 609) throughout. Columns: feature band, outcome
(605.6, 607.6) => -0.13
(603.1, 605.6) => -0.06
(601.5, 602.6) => 0.01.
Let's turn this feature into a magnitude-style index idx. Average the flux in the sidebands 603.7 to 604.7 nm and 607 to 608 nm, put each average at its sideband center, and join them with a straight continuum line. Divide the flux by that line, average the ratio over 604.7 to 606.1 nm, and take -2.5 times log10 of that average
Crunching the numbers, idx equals -0.09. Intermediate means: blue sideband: 5.32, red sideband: 5.28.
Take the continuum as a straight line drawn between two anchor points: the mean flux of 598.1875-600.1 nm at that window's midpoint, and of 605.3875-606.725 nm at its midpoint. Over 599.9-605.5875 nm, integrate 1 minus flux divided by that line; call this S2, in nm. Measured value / 0.20 nm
